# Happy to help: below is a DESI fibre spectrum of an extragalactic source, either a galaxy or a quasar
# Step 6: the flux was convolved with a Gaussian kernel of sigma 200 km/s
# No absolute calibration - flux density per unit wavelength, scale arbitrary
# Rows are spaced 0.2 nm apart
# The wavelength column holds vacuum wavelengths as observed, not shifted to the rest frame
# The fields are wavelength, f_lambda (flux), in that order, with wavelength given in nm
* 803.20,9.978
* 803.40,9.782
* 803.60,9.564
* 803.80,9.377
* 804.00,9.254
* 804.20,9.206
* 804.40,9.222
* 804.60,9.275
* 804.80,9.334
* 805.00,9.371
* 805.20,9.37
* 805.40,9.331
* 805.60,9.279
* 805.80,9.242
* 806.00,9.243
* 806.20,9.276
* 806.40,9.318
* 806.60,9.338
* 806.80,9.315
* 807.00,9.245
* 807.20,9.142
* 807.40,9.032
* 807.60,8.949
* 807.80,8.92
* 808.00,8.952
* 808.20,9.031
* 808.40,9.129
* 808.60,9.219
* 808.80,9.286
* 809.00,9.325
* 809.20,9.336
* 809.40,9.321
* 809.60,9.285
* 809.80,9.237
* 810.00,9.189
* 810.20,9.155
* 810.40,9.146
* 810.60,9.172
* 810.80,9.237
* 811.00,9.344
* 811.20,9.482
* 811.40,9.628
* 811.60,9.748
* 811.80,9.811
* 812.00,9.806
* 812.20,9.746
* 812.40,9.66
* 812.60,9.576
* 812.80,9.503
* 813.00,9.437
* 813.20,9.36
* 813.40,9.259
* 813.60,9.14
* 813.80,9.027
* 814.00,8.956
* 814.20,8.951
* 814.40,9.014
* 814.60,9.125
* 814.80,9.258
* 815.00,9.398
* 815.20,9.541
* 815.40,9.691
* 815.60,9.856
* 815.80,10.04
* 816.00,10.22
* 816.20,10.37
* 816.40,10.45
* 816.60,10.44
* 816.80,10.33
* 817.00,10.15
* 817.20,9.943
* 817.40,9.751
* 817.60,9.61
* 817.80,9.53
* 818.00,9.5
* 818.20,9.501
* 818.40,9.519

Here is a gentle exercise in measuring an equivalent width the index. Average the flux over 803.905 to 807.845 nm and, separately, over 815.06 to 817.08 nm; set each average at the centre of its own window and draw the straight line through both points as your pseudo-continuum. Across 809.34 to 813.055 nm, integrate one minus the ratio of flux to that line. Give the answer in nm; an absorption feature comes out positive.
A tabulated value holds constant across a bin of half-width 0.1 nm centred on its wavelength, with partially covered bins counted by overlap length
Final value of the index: 0.09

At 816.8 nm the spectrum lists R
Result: 10.33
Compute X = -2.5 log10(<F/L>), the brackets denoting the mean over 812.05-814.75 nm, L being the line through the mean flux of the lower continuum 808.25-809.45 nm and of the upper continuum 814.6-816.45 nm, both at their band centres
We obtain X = 0.04 mag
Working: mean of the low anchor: 9.26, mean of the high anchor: 9.81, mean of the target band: 9.3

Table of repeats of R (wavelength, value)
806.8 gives 9.315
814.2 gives 8.951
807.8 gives 8.92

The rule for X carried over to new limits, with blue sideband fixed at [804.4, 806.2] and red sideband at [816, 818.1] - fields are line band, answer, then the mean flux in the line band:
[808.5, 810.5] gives 0.04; 9.25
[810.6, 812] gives 0.01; 9.53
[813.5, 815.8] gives 0.06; 9.3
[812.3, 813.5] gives 0.03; 9.47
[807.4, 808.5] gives 0.05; 9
